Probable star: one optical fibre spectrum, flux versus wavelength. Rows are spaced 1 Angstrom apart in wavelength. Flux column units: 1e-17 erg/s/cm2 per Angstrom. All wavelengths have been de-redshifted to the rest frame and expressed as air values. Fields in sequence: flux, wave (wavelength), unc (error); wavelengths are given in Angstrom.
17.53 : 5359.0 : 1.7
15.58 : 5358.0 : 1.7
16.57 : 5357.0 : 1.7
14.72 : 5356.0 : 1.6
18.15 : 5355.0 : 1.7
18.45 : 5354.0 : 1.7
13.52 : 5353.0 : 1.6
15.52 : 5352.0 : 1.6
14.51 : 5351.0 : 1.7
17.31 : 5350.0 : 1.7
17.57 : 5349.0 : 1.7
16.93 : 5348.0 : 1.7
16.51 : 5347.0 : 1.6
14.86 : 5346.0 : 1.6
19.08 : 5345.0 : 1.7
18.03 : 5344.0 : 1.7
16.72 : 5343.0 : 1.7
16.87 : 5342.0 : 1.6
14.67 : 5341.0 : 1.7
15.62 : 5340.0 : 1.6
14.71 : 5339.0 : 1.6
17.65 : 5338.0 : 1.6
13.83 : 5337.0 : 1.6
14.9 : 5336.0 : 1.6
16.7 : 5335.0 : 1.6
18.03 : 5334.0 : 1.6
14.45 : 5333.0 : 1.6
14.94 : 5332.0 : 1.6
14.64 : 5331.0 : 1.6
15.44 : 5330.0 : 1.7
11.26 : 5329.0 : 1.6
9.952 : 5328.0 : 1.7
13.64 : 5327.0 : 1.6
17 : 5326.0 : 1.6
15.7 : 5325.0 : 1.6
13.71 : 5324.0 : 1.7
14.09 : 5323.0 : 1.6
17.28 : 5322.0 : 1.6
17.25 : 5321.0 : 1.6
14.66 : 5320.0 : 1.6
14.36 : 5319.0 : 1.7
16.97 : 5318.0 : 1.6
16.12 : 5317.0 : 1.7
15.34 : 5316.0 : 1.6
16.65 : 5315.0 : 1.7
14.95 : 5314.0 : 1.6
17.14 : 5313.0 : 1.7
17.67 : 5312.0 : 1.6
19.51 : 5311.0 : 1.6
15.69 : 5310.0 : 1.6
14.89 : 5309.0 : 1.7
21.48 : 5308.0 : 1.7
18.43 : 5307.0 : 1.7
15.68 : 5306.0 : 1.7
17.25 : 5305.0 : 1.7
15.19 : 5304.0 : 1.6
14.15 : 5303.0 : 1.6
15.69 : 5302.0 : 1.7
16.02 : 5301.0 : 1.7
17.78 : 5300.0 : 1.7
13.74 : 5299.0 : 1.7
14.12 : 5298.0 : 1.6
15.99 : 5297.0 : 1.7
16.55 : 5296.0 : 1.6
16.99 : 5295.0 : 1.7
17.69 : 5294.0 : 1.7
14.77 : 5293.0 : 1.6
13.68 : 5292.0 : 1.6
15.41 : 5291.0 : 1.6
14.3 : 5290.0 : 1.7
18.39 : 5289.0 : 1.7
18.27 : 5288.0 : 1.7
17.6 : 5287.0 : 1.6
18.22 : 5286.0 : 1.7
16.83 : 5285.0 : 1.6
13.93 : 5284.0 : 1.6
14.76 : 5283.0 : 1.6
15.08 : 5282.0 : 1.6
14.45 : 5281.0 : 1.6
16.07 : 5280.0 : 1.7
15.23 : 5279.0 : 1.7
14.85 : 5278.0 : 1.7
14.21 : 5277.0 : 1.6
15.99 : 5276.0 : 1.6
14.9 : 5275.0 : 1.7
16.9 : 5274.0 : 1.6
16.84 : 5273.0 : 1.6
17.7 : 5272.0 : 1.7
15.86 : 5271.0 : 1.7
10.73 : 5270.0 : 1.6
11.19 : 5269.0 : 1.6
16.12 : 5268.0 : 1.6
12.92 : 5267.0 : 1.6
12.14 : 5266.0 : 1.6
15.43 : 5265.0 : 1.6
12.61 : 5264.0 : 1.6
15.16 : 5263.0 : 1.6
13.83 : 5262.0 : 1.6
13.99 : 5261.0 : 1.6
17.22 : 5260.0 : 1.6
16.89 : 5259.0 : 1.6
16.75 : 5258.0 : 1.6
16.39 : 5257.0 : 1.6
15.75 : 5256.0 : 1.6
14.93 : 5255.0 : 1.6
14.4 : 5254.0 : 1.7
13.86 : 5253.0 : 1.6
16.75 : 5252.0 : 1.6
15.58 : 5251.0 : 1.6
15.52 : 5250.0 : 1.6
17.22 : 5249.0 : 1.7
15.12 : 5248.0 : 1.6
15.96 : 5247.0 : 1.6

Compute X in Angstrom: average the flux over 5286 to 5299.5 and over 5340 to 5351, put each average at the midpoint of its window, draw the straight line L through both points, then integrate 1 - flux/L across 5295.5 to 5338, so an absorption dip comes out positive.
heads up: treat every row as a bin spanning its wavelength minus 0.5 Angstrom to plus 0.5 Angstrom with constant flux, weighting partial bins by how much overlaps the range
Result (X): 1.6 Angstrom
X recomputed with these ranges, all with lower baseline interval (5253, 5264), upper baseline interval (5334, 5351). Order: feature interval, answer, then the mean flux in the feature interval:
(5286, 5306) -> -0.30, 16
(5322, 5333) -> 1.34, 14.2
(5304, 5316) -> -0.82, 17.1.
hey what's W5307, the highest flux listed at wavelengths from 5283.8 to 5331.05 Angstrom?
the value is 21.48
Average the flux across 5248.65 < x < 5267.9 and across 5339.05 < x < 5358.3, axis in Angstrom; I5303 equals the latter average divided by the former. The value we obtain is 1.08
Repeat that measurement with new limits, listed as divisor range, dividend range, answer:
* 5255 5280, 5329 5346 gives 1.06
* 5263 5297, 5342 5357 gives 1.08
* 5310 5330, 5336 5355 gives 1.05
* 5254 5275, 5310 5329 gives 1.04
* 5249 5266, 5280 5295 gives 1.05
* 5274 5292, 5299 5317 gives 1.05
